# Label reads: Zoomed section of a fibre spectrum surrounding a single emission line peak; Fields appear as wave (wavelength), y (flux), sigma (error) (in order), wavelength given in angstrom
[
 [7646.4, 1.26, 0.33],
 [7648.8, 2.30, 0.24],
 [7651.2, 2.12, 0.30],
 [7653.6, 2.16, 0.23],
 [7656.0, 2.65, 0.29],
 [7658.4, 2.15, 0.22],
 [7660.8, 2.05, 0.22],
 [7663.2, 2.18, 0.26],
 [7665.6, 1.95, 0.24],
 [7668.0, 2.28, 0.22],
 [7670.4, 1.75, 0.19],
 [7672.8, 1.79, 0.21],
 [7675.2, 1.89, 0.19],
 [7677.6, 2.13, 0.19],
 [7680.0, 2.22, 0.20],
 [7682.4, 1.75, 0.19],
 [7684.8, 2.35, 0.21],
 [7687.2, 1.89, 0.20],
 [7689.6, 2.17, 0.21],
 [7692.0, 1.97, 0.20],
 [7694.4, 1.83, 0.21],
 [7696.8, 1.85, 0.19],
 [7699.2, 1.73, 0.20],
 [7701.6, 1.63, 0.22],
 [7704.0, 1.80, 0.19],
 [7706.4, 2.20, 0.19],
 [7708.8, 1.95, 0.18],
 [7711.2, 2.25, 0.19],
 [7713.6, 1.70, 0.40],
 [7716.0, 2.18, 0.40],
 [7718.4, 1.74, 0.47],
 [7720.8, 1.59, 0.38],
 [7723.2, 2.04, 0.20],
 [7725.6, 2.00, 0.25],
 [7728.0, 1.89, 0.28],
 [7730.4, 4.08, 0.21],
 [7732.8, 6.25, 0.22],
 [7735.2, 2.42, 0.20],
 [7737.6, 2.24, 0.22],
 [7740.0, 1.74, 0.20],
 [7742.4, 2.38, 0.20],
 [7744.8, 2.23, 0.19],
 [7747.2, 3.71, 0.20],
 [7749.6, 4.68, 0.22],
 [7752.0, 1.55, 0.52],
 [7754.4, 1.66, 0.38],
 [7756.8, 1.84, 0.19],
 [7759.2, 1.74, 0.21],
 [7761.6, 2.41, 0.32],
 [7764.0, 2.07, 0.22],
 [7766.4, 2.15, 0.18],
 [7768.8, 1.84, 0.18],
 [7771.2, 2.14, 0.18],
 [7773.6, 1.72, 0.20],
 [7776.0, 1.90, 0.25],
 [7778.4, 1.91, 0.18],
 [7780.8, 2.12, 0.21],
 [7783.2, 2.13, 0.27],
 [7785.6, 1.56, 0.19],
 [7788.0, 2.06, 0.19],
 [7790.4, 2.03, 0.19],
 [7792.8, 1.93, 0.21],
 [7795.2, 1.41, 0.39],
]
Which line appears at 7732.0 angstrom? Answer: [S II] 6716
